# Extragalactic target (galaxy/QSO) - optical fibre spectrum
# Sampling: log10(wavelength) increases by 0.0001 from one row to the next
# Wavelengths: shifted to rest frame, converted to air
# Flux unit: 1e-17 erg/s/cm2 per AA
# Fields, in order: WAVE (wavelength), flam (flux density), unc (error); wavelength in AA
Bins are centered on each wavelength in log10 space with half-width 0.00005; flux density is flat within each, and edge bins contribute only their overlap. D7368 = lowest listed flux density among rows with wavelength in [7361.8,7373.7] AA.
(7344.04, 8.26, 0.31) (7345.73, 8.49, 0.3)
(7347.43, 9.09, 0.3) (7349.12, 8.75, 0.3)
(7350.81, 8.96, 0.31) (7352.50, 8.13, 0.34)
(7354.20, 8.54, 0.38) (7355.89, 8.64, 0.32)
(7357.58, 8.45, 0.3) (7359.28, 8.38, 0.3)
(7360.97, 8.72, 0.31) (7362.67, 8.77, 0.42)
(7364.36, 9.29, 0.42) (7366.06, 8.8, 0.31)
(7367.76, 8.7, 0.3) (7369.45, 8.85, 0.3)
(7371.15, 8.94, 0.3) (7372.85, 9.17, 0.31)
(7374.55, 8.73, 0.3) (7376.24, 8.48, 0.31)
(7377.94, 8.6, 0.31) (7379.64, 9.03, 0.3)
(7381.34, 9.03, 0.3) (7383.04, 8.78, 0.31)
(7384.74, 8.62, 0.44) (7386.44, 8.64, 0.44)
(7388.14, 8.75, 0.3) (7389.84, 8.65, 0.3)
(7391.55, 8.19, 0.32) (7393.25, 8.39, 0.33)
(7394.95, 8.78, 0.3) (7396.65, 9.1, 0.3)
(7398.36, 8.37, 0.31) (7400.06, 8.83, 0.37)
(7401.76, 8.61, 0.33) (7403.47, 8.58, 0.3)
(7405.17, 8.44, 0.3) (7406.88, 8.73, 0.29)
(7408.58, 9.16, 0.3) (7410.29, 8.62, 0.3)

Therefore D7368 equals 8.7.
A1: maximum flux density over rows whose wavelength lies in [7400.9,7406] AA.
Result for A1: 8.61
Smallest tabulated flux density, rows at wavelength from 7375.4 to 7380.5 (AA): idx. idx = 8.48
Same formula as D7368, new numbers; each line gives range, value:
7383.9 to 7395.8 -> 8.19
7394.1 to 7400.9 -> 8.37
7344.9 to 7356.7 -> 8.13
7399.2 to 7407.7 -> 8.44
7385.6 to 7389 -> 8.64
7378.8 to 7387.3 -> 8.62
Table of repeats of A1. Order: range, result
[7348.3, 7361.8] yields 8.96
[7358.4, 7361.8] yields 8.72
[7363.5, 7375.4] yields 9.29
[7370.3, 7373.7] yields 9.17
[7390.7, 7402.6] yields 9.1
